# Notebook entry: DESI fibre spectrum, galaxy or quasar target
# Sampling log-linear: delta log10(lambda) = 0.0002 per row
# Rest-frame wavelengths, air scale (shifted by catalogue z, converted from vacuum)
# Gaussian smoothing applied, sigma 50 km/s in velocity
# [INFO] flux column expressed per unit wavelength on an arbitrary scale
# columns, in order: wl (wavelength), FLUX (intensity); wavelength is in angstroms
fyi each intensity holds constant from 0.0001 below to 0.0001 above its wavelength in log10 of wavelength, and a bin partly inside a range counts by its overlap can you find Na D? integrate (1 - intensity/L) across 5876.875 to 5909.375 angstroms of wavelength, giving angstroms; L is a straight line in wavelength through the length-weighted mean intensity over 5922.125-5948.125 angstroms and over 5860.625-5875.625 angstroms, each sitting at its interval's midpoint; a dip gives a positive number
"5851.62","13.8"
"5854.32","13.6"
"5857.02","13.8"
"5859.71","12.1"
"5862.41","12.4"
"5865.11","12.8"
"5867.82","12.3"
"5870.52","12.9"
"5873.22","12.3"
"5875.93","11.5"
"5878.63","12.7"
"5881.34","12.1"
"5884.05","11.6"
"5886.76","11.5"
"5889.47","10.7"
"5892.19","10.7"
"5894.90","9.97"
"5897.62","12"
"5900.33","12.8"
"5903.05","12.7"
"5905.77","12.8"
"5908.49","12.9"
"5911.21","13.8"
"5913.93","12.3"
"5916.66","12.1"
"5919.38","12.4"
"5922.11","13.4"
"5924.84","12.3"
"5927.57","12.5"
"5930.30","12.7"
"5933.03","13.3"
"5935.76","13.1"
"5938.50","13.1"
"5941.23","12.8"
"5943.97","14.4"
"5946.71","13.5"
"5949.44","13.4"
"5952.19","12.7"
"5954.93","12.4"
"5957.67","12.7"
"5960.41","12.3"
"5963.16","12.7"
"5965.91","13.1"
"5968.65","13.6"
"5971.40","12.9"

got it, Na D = 2.1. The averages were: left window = 12.4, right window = 13.1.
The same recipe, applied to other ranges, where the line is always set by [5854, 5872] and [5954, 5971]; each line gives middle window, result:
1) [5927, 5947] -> -0.6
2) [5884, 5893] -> 1.2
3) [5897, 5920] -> 0.2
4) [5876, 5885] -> 0.5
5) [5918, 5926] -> 0.1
